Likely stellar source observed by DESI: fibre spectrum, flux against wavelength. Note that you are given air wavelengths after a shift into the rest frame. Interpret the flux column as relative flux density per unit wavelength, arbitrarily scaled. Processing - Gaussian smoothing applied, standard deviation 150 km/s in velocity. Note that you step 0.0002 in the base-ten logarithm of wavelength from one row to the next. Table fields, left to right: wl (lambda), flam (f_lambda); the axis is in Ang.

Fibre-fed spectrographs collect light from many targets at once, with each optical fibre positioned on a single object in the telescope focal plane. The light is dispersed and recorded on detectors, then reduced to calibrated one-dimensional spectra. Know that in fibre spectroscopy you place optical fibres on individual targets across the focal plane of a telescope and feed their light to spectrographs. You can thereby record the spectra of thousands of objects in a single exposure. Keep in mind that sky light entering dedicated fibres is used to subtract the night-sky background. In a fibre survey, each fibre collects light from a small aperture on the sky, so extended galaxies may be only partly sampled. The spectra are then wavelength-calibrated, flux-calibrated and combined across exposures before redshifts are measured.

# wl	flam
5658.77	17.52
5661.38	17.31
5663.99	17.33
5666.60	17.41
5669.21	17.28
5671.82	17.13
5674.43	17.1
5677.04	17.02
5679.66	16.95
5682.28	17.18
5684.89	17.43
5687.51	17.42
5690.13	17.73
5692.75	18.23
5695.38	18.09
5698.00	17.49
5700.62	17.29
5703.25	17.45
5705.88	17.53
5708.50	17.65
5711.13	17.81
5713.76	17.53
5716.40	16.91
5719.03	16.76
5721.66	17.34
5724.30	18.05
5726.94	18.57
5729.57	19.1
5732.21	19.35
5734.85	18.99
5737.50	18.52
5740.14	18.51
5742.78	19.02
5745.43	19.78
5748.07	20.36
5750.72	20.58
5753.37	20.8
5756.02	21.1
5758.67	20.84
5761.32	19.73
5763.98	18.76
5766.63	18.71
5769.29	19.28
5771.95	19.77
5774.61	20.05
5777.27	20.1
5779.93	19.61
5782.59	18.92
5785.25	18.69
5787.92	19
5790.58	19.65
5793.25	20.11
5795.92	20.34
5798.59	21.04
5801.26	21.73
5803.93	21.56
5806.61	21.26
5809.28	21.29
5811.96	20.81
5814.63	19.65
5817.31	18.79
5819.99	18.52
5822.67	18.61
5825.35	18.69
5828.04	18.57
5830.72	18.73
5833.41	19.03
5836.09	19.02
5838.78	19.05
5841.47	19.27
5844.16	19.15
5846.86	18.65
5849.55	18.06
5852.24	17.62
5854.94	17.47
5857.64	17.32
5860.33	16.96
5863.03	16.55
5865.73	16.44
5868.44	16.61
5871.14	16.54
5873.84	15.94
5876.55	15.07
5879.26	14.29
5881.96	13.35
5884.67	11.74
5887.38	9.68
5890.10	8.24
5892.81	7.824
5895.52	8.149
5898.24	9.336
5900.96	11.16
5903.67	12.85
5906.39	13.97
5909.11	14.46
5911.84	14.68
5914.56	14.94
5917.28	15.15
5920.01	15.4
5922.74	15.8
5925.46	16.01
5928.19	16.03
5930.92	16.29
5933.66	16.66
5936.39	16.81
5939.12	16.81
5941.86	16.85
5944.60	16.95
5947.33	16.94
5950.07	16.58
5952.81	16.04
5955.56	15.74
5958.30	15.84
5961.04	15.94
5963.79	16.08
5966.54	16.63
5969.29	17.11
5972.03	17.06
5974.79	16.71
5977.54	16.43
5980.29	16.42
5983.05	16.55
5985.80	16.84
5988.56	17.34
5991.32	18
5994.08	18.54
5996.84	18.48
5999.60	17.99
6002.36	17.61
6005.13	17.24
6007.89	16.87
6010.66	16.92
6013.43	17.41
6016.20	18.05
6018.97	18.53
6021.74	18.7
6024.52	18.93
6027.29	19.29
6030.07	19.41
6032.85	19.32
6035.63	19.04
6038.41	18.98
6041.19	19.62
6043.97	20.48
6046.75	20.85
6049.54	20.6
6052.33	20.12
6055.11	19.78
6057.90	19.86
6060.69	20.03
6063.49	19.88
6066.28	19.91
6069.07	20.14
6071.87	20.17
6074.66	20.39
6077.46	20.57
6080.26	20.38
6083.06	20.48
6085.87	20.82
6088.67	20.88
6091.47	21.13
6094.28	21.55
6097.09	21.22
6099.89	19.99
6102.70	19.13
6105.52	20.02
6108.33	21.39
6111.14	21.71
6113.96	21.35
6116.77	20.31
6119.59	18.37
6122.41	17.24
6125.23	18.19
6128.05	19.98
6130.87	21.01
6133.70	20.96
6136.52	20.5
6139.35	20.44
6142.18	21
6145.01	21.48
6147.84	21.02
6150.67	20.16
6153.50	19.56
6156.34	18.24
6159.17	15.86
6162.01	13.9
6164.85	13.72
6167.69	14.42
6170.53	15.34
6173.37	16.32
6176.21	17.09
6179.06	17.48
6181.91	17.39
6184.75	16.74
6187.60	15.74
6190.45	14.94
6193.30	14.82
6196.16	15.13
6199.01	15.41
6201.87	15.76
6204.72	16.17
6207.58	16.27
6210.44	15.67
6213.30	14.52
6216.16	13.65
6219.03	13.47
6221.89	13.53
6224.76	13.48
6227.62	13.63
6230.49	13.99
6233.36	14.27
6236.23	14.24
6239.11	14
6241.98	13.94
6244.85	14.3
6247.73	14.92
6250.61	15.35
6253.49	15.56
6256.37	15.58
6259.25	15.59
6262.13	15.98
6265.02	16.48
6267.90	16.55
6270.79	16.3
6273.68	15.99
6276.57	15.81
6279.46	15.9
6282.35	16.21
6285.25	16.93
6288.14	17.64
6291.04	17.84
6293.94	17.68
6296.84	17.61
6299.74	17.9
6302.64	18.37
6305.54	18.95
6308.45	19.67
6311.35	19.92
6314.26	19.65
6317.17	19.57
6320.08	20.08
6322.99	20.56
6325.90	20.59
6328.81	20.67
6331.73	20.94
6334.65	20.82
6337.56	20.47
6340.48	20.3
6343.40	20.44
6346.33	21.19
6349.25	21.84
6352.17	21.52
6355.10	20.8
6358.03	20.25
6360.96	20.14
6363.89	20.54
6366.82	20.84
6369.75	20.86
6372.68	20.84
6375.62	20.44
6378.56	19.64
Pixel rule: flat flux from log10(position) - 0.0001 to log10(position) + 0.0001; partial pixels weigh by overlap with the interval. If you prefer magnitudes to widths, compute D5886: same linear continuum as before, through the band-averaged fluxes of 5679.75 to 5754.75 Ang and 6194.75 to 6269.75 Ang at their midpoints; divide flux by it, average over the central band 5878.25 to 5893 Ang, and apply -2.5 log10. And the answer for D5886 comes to 0.48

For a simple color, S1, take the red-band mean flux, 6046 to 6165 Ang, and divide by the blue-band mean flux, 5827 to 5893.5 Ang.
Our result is 1.24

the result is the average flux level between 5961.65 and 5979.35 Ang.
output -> 16.6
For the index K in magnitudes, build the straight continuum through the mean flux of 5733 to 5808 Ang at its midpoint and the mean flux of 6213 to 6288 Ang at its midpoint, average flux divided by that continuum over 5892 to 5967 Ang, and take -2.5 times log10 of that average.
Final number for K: 0.22 mag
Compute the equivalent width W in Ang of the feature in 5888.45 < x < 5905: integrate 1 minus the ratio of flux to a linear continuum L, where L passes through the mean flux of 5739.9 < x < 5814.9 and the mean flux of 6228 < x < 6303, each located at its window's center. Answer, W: 8.2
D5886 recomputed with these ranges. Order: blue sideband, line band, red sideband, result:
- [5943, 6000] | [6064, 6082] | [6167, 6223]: -0.24 mag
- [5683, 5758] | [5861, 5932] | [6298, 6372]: 0.35 mag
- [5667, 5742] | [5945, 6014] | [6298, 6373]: 0.12 mag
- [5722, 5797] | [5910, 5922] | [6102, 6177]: 0.27 mag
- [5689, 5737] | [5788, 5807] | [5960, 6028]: -0.17 mag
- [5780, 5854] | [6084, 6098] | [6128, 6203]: -0.18 mag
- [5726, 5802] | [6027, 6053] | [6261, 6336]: -0.05 mag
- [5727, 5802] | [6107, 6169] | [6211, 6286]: -0.19 mag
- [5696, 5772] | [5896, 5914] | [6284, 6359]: 0.45 mag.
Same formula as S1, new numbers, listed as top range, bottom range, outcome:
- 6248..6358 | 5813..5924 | 1.18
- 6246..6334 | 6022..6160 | 0.88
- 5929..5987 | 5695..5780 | 0.88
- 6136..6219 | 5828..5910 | 1.11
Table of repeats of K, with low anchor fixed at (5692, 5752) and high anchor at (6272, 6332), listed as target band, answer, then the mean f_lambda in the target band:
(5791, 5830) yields -0.10 mag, 20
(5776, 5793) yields -0.06 mag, 19.4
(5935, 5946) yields 0.09 mag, 16.9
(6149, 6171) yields 0.12 mag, 16.5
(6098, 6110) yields -0.10 mag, 20.2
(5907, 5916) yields 0.25 mag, 14.6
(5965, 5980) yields 0.10 mag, 16.8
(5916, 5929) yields 0.17 mag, 15.7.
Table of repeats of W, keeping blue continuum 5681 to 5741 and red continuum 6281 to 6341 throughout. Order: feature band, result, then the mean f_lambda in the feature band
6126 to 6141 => -1.4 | 20.5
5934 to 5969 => 3.7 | 16.5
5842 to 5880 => 2.5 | 17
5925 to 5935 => 1.1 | 16.3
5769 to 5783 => -1.3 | 19.7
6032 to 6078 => -3.4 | 20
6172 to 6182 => 1.0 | 17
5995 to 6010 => 0.7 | 17.6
